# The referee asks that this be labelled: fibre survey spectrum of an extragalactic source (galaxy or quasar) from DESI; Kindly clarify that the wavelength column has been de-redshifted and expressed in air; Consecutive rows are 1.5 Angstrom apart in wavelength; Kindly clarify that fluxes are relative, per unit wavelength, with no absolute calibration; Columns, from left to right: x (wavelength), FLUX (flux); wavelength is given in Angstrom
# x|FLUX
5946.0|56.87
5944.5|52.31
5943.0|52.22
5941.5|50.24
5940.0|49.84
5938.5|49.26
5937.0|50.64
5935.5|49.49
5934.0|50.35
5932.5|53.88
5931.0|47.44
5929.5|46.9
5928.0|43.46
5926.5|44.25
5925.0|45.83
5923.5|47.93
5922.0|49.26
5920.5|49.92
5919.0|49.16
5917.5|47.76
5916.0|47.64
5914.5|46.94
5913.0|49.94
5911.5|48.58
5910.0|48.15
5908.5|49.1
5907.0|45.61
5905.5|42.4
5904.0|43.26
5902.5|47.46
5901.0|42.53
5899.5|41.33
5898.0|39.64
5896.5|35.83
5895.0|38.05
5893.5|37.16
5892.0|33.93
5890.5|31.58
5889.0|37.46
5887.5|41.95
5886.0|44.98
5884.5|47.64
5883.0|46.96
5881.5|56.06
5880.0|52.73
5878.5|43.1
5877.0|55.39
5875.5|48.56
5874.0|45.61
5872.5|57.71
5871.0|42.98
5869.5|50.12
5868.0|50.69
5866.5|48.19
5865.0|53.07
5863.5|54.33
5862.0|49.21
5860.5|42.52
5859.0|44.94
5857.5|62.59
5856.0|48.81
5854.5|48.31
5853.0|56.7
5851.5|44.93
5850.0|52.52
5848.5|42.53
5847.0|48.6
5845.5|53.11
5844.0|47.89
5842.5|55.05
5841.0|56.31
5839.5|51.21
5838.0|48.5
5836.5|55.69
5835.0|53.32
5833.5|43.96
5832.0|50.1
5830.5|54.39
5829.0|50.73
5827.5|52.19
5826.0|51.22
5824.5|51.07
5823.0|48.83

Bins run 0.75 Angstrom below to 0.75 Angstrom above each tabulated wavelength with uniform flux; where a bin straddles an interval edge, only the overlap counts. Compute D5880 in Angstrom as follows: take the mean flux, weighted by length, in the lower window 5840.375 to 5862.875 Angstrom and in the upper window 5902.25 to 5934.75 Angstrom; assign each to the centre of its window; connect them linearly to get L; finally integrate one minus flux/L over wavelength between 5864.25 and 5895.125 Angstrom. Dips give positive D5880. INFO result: 1.9 Angstrom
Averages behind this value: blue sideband 50.3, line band 46.1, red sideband 47.5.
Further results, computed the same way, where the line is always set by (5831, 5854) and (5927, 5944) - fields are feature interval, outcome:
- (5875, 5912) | 4.5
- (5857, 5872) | 0.2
